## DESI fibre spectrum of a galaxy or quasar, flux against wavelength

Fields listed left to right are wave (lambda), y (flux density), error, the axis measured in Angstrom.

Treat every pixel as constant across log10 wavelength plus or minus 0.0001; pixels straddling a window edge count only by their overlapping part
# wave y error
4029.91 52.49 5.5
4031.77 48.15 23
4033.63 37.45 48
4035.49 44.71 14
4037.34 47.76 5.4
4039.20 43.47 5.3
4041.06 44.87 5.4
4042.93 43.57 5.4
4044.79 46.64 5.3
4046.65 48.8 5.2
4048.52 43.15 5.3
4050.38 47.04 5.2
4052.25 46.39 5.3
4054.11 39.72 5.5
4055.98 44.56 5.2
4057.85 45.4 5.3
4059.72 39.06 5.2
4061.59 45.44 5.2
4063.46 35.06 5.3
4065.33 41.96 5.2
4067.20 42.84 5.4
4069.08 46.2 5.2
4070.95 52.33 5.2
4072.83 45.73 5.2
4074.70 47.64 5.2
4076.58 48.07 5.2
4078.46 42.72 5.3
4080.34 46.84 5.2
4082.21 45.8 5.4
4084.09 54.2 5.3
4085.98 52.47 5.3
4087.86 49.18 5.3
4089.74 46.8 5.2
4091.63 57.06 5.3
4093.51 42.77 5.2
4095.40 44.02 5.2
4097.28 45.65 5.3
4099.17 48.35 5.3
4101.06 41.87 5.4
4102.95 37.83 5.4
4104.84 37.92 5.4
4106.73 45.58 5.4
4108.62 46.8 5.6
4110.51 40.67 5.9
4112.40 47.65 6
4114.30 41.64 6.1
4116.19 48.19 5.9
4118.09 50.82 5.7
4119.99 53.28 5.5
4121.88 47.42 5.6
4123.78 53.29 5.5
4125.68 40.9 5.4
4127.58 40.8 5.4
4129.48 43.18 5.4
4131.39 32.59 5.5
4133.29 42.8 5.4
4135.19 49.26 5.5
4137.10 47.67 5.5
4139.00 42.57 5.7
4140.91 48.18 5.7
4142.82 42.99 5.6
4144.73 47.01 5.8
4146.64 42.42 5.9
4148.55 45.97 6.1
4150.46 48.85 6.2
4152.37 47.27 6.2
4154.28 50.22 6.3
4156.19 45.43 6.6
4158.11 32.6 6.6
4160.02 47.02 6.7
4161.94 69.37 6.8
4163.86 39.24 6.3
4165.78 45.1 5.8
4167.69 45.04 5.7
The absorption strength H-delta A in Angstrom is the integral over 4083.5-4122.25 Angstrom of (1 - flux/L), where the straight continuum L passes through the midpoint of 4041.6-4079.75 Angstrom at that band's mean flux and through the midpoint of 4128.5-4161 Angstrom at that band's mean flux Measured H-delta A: -1.8 Angstrom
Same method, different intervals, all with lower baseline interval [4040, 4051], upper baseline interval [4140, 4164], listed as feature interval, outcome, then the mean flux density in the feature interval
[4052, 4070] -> 1.3 Angstrom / 42.5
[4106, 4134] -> 0.9 Angstrom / 45.1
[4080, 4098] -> -1.0 Angstrom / 48.6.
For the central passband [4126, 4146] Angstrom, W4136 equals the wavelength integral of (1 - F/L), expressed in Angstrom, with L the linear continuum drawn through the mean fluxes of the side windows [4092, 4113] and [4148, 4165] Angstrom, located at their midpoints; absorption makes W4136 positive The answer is 1.1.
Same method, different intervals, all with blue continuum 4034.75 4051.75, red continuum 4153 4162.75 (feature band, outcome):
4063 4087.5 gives -0.1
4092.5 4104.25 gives 0.9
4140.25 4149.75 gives 0.6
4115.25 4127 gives -0.3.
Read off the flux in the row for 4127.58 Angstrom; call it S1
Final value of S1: 40.8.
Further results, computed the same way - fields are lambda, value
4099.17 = 48.35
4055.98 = 44.56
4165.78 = 45.1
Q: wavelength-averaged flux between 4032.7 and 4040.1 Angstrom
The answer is 43.4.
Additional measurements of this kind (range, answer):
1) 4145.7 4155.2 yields 47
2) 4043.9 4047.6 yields 47.7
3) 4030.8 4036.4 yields 43.4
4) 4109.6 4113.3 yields 44.2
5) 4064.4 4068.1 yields 42.4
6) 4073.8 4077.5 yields 47.8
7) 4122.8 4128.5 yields 45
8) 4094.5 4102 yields 45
